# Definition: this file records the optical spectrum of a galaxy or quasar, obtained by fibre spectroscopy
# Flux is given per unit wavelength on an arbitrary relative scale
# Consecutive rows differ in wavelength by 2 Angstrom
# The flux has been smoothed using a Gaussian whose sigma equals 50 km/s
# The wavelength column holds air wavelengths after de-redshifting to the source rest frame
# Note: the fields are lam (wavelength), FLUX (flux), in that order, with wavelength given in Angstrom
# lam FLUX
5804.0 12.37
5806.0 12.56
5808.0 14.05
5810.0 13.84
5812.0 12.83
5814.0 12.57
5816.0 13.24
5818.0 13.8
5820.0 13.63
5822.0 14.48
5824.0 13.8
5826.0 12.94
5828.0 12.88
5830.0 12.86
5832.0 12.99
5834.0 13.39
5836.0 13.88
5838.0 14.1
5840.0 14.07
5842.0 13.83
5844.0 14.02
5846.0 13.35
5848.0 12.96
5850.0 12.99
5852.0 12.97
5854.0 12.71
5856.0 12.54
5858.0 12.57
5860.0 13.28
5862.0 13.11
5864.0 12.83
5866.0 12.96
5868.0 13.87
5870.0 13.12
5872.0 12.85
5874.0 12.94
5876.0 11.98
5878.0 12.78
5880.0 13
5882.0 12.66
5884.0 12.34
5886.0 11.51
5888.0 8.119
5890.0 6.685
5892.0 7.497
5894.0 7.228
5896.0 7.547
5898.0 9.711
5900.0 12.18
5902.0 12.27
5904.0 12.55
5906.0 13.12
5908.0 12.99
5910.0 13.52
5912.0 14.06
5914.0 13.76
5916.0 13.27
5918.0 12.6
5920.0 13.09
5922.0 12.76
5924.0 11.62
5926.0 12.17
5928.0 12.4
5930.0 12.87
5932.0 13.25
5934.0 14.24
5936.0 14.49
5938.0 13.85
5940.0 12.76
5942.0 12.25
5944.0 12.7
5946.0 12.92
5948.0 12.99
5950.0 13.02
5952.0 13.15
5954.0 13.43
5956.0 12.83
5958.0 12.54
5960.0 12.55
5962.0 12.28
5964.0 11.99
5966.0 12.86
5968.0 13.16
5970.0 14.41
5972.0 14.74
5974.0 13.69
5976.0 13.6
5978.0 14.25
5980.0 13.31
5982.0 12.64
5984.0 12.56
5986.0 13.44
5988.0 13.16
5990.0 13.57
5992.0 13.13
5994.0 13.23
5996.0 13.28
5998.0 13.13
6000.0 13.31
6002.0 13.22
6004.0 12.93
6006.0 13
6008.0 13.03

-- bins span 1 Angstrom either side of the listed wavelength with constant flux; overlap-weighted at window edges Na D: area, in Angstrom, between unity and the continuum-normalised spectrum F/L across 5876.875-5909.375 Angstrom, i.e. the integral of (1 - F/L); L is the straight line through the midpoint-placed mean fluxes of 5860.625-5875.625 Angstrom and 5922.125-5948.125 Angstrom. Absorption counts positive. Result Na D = 5.5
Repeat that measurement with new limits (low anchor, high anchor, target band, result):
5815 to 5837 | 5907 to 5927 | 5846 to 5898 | 5.9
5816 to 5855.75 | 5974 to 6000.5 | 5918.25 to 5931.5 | 0.8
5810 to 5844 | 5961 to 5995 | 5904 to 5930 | 0.9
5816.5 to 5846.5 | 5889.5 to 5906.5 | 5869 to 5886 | -2.5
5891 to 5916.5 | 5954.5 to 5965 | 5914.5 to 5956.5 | -3.3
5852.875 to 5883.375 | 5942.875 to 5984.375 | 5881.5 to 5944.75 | 5.2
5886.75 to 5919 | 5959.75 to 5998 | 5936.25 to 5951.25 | -0.9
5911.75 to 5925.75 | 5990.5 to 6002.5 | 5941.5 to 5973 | 0.2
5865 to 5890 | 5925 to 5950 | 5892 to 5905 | 2.5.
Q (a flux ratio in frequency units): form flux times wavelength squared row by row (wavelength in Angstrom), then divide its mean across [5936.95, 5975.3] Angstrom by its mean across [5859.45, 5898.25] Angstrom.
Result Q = 1.19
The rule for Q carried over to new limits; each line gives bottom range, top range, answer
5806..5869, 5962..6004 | 1.05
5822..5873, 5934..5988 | 1.03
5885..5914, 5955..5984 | 1.25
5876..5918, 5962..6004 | 1.20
